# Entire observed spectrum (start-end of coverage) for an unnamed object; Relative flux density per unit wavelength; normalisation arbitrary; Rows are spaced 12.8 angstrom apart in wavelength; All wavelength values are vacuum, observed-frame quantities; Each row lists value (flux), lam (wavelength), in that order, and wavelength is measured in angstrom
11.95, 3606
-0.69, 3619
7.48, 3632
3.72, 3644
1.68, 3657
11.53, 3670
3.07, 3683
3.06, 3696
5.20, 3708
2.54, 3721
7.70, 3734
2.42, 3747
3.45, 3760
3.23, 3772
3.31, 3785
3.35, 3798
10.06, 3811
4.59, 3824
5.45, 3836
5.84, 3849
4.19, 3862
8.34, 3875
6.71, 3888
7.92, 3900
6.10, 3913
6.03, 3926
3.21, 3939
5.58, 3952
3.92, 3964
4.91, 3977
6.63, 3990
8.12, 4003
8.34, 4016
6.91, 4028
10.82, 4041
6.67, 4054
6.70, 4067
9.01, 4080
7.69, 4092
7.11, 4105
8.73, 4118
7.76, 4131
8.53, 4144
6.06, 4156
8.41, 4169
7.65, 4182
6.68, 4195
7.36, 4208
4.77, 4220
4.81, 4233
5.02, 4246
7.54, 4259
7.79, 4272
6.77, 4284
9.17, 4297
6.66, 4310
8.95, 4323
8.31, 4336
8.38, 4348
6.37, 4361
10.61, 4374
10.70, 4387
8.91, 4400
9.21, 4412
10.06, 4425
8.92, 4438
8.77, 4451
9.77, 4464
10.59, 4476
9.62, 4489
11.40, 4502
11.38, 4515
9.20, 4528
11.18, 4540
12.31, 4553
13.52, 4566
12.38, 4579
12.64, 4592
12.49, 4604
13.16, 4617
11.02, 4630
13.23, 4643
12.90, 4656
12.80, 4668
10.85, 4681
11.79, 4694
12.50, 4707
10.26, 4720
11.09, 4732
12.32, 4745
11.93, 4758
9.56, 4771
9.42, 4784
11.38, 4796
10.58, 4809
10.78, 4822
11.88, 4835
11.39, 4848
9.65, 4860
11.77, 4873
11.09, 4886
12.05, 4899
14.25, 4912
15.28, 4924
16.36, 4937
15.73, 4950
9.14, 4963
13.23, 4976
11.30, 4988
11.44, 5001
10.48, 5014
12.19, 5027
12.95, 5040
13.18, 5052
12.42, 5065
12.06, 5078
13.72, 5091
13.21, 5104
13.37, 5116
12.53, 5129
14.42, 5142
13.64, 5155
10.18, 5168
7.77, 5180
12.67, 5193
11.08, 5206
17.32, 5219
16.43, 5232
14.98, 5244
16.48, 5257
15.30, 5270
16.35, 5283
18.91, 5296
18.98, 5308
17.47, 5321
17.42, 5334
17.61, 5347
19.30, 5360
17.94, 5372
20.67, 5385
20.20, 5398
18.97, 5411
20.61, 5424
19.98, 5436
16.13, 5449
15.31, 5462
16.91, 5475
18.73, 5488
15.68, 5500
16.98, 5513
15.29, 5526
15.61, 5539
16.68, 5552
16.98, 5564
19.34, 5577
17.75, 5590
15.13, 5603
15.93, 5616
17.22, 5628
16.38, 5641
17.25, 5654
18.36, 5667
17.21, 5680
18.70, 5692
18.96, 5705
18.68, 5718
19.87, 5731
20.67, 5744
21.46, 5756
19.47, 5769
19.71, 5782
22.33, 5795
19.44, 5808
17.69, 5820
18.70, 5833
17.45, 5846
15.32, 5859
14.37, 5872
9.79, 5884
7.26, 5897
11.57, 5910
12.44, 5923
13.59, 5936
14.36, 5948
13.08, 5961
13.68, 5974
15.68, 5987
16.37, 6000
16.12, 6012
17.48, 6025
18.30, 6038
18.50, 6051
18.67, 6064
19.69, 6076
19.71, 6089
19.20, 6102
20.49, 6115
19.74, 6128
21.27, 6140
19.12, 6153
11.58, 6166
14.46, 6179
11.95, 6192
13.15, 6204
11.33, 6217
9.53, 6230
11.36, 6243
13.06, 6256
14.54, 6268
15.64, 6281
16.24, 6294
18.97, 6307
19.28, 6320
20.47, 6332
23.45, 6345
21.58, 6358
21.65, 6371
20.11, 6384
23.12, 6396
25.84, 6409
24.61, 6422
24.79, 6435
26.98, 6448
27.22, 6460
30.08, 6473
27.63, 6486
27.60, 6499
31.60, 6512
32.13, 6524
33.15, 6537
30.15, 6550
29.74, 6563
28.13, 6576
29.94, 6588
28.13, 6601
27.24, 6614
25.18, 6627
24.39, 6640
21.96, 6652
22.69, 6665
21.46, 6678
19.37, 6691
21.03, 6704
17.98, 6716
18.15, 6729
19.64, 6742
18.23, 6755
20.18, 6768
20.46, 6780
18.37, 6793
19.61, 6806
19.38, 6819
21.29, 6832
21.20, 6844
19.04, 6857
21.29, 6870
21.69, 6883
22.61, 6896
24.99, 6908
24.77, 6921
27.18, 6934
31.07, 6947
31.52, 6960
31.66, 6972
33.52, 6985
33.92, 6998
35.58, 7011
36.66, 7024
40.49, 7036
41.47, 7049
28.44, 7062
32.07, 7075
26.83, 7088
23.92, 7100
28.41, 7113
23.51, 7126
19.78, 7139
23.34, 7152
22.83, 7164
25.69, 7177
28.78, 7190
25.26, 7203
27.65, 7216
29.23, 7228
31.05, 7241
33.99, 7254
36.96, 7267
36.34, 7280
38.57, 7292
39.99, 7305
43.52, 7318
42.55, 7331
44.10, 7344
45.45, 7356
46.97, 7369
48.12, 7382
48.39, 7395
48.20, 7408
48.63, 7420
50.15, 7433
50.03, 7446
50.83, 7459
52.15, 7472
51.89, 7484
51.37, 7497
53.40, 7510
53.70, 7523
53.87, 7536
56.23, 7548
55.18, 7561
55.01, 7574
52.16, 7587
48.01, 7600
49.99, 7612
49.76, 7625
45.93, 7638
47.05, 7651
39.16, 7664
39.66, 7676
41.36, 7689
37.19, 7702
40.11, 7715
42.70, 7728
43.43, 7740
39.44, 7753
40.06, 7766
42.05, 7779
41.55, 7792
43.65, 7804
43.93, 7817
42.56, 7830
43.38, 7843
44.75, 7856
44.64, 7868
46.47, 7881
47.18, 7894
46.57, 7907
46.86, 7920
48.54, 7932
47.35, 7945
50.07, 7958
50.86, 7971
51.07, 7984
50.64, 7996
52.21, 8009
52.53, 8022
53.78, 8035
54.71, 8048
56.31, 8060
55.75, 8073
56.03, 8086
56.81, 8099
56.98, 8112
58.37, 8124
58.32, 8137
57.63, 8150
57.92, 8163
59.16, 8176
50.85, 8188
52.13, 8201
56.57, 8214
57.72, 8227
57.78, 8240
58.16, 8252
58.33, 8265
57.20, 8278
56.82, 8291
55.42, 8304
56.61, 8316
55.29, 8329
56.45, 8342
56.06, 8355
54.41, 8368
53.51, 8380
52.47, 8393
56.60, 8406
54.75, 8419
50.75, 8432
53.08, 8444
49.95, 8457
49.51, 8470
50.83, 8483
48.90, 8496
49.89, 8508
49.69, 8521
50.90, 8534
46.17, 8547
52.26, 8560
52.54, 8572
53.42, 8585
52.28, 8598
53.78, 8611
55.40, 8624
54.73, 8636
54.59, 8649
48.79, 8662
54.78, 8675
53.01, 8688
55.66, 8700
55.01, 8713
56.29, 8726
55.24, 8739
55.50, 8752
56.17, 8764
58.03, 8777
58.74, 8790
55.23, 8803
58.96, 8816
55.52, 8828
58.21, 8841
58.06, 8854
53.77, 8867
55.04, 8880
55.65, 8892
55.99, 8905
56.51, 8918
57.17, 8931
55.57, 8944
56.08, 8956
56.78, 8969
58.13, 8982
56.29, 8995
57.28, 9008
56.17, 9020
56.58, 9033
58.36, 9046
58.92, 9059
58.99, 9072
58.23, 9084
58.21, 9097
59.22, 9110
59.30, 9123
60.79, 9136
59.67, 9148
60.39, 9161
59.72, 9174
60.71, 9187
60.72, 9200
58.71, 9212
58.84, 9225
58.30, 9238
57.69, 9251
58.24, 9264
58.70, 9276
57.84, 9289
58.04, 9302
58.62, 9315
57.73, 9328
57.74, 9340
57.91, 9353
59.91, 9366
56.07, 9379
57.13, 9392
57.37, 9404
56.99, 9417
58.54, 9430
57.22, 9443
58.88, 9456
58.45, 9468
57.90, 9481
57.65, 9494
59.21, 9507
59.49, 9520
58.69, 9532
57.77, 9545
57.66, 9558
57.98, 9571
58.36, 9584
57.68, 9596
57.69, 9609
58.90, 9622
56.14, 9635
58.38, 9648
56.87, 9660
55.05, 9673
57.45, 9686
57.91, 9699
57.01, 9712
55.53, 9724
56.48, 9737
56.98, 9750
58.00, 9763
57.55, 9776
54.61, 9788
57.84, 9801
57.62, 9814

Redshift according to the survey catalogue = 0.00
